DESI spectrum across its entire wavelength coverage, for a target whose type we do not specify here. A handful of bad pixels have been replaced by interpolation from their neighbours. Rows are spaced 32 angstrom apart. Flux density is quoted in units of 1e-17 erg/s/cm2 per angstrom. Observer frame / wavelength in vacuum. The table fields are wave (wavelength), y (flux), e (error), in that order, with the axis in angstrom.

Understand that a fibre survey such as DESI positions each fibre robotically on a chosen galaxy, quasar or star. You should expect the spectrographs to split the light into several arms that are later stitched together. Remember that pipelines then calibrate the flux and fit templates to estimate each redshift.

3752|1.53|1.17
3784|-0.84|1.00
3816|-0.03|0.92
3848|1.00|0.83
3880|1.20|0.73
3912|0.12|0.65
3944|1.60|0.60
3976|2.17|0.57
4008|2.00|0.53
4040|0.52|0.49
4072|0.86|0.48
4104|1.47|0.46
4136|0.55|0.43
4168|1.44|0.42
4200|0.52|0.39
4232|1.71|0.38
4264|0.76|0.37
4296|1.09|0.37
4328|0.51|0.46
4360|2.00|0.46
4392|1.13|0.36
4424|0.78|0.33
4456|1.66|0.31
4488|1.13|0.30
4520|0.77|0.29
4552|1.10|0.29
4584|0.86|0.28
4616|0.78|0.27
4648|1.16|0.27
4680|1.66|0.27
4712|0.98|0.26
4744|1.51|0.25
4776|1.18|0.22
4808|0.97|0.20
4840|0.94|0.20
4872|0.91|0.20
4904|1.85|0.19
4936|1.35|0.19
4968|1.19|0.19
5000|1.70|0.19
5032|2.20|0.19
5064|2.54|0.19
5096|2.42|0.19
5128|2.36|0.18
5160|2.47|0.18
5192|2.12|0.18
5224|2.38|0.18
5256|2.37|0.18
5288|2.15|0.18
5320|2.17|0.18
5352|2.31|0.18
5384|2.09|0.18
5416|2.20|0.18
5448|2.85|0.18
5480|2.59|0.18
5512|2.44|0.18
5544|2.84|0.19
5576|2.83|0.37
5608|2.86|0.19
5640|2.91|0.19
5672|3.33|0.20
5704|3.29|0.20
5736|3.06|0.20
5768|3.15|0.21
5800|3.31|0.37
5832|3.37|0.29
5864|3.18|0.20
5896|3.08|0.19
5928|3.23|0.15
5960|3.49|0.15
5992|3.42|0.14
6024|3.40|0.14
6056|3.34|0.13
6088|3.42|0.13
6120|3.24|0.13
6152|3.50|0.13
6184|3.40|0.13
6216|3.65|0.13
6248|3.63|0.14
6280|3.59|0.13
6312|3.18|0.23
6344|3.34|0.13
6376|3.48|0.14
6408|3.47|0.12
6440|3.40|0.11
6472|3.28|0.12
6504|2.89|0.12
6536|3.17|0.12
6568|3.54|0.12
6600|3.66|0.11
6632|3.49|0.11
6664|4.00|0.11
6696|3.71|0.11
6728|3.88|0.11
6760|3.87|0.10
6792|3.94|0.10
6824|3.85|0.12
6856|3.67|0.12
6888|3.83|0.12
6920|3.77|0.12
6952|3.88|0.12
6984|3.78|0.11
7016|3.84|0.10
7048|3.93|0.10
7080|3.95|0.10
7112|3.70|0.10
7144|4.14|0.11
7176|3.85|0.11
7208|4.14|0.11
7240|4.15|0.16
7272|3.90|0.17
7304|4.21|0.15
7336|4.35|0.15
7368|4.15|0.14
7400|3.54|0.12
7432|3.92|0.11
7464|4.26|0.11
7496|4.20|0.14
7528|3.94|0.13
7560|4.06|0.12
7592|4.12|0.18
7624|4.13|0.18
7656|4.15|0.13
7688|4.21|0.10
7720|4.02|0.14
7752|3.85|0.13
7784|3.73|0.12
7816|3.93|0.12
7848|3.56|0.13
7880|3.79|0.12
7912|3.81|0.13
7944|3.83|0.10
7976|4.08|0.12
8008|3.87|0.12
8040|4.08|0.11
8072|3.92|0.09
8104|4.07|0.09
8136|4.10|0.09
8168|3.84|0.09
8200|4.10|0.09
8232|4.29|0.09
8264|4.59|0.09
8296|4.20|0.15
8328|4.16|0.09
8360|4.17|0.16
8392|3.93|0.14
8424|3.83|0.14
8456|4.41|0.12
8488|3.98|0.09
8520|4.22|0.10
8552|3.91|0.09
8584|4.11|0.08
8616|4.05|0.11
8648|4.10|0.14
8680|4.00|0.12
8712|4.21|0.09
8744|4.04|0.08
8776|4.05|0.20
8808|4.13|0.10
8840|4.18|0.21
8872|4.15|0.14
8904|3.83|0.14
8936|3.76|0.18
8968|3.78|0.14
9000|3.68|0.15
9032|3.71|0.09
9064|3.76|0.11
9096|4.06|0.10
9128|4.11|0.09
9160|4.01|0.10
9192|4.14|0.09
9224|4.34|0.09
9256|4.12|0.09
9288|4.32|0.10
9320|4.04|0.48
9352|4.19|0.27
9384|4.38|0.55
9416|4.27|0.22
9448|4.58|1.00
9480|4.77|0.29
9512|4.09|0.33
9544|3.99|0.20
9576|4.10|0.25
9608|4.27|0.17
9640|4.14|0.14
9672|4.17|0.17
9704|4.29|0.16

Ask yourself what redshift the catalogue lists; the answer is 0.257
